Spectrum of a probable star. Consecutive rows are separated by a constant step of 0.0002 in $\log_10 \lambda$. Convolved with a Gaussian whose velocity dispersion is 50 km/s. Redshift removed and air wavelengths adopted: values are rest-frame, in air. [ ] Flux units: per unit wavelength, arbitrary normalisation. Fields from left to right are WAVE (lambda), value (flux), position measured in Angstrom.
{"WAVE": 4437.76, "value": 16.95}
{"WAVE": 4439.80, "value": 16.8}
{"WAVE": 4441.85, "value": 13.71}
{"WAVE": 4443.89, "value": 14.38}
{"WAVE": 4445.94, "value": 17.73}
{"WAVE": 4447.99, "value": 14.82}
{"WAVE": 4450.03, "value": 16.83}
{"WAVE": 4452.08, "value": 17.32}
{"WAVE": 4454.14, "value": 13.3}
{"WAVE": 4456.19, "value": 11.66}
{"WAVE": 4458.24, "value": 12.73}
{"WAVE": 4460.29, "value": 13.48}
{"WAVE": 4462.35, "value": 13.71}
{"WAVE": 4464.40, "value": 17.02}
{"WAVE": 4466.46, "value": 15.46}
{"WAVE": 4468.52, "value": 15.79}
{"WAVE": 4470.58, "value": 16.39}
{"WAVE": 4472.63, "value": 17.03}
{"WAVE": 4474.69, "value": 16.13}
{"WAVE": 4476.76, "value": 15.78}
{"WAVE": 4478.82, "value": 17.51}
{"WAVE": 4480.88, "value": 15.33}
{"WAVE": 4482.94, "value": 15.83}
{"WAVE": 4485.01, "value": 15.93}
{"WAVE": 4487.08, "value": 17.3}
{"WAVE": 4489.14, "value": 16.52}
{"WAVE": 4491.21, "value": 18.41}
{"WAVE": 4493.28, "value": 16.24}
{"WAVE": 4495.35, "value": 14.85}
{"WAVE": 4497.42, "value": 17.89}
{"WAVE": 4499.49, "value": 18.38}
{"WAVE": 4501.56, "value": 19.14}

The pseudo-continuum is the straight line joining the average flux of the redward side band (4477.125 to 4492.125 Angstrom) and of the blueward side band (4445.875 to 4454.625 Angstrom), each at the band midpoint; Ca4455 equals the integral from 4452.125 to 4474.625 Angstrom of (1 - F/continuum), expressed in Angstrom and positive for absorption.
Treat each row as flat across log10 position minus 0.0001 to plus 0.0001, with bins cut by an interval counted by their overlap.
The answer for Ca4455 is 1.94 Angstrom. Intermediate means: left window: 16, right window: 16.6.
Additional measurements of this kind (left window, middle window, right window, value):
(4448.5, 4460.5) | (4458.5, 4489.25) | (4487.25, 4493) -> 0.15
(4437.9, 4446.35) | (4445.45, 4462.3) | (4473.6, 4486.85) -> 1.30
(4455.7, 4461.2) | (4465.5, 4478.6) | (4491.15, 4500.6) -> -1.74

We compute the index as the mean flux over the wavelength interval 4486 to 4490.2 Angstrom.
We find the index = 16.9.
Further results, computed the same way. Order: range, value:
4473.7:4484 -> 16.1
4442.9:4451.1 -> 16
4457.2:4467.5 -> 14.5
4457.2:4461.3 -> 13.1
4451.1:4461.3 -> 13.7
